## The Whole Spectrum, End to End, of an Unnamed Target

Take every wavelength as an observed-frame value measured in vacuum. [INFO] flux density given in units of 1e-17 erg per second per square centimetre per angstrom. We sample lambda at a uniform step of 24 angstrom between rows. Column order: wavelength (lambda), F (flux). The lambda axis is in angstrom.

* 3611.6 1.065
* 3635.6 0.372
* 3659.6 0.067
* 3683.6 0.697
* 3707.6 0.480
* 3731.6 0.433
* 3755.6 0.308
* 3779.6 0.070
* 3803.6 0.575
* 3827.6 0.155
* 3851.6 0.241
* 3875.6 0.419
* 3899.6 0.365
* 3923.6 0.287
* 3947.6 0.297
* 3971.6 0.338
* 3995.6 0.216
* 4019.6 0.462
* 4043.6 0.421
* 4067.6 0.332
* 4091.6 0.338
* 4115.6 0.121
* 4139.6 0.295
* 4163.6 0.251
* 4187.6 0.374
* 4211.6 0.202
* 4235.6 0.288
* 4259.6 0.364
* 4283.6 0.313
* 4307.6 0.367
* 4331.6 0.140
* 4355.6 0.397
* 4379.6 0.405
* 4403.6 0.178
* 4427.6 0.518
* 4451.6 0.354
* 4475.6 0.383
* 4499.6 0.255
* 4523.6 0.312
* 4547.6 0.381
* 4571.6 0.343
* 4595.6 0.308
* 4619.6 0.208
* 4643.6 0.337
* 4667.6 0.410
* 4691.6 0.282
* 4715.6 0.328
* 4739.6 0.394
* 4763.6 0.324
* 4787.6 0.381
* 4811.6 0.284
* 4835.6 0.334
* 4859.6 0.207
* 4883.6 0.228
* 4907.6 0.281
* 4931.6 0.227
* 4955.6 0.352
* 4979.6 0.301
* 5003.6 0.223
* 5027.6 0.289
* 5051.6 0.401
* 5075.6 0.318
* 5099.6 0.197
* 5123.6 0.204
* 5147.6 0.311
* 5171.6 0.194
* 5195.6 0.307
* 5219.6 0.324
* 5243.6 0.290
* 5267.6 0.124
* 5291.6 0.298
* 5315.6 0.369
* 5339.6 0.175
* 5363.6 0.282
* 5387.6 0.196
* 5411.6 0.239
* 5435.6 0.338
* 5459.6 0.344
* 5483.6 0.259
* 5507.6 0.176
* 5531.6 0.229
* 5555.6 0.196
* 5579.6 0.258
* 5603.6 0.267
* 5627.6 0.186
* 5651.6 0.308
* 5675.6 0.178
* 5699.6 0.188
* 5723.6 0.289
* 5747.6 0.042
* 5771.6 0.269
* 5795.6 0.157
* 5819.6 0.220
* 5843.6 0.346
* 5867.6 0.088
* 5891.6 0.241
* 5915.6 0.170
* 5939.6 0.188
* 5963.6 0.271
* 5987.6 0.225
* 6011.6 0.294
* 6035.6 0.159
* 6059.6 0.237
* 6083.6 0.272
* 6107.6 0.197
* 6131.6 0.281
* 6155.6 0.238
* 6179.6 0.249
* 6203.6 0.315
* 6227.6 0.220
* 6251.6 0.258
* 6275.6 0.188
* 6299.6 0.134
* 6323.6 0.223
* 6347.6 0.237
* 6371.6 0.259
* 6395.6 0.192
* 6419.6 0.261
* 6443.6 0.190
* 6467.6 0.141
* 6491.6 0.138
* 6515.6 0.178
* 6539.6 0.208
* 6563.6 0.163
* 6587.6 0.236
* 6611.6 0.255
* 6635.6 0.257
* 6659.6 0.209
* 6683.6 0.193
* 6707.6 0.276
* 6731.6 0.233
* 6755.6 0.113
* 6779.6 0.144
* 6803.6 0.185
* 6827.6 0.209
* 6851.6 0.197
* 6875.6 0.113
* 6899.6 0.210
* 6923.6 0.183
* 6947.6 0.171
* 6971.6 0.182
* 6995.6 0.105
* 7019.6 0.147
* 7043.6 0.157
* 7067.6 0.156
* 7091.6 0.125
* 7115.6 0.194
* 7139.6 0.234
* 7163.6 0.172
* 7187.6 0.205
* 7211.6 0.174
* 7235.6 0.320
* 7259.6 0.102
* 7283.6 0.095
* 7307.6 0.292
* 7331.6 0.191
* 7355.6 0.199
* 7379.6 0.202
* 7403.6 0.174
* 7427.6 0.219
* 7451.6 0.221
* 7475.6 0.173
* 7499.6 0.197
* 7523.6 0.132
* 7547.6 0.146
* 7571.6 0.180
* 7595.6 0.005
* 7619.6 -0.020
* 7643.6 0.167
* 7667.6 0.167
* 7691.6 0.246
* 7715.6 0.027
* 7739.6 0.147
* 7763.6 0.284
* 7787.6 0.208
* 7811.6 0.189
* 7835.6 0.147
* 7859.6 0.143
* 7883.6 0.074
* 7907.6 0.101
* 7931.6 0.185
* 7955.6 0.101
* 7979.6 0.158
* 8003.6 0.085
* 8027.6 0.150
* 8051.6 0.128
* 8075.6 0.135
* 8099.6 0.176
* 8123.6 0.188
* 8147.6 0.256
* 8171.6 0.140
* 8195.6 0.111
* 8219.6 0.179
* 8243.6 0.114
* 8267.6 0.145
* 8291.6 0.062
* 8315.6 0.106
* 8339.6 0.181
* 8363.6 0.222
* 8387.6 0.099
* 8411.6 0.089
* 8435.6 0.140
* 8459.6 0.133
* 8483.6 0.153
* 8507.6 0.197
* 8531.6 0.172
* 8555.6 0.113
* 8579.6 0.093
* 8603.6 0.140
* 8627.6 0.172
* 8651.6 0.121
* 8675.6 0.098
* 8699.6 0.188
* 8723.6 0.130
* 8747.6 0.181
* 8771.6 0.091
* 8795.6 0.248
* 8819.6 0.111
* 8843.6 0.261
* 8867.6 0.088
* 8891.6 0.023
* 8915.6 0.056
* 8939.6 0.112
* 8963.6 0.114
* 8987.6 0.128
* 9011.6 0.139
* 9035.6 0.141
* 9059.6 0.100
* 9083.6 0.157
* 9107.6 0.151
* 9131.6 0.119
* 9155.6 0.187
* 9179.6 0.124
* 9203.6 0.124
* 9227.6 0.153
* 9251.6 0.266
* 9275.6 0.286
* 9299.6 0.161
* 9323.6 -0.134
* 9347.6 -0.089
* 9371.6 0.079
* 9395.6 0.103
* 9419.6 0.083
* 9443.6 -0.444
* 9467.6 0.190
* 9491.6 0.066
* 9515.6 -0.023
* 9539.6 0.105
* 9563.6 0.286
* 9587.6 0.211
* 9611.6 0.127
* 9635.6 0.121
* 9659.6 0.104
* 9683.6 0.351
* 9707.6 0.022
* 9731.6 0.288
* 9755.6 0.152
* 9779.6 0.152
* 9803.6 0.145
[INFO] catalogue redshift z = 1.485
